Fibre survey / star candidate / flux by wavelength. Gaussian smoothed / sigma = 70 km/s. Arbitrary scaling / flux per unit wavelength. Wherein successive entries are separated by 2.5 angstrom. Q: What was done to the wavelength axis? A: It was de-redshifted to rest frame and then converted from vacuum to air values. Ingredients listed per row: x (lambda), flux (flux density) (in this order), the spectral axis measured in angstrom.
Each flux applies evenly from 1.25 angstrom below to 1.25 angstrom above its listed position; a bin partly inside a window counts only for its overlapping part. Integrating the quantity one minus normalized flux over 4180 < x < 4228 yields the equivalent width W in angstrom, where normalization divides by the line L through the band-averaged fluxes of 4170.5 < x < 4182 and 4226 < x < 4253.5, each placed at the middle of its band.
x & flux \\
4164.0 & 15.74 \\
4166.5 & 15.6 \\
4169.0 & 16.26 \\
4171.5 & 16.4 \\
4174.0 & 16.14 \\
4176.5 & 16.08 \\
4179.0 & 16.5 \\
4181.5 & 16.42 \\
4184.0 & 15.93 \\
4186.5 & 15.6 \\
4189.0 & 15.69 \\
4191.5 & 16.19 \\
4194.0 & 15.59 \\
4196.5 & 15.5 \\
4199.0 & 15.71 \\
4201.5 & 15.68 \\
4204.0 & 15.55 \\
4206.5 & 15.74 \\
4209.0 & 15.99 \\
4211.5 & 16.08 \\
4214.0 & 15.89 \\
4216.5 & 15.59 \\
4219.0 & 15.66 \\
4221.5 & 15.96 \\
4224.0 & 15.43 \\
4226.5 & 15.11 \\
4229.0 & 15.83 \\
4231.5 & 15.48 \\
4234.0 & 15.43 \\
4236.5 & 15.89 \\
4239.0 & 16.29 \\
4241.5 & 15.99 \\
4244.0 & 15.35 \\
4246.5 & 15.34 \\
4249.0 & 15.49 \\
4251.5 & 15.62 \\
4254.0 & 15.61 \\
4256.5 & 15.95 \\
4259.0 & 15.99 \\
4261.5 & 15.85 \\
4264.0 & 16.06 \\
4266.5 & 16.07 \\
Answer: 0.8 angstrom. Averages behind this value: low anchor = 16.3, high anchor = 15.6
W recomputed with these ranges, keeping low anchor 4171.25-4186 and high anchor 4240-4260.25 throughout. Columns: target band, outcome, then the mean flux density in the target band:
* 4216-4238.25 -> 0.3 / 15.6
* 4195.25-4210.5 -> 0.3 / 15.7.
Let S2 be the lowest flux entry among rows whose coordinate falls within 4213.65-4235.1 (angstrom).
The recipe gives 15.11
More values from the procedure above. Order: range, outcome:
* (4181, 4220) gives 15.5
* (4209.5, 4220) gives 15.59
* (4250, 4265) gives 15.61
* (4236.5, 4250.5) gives 15.34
